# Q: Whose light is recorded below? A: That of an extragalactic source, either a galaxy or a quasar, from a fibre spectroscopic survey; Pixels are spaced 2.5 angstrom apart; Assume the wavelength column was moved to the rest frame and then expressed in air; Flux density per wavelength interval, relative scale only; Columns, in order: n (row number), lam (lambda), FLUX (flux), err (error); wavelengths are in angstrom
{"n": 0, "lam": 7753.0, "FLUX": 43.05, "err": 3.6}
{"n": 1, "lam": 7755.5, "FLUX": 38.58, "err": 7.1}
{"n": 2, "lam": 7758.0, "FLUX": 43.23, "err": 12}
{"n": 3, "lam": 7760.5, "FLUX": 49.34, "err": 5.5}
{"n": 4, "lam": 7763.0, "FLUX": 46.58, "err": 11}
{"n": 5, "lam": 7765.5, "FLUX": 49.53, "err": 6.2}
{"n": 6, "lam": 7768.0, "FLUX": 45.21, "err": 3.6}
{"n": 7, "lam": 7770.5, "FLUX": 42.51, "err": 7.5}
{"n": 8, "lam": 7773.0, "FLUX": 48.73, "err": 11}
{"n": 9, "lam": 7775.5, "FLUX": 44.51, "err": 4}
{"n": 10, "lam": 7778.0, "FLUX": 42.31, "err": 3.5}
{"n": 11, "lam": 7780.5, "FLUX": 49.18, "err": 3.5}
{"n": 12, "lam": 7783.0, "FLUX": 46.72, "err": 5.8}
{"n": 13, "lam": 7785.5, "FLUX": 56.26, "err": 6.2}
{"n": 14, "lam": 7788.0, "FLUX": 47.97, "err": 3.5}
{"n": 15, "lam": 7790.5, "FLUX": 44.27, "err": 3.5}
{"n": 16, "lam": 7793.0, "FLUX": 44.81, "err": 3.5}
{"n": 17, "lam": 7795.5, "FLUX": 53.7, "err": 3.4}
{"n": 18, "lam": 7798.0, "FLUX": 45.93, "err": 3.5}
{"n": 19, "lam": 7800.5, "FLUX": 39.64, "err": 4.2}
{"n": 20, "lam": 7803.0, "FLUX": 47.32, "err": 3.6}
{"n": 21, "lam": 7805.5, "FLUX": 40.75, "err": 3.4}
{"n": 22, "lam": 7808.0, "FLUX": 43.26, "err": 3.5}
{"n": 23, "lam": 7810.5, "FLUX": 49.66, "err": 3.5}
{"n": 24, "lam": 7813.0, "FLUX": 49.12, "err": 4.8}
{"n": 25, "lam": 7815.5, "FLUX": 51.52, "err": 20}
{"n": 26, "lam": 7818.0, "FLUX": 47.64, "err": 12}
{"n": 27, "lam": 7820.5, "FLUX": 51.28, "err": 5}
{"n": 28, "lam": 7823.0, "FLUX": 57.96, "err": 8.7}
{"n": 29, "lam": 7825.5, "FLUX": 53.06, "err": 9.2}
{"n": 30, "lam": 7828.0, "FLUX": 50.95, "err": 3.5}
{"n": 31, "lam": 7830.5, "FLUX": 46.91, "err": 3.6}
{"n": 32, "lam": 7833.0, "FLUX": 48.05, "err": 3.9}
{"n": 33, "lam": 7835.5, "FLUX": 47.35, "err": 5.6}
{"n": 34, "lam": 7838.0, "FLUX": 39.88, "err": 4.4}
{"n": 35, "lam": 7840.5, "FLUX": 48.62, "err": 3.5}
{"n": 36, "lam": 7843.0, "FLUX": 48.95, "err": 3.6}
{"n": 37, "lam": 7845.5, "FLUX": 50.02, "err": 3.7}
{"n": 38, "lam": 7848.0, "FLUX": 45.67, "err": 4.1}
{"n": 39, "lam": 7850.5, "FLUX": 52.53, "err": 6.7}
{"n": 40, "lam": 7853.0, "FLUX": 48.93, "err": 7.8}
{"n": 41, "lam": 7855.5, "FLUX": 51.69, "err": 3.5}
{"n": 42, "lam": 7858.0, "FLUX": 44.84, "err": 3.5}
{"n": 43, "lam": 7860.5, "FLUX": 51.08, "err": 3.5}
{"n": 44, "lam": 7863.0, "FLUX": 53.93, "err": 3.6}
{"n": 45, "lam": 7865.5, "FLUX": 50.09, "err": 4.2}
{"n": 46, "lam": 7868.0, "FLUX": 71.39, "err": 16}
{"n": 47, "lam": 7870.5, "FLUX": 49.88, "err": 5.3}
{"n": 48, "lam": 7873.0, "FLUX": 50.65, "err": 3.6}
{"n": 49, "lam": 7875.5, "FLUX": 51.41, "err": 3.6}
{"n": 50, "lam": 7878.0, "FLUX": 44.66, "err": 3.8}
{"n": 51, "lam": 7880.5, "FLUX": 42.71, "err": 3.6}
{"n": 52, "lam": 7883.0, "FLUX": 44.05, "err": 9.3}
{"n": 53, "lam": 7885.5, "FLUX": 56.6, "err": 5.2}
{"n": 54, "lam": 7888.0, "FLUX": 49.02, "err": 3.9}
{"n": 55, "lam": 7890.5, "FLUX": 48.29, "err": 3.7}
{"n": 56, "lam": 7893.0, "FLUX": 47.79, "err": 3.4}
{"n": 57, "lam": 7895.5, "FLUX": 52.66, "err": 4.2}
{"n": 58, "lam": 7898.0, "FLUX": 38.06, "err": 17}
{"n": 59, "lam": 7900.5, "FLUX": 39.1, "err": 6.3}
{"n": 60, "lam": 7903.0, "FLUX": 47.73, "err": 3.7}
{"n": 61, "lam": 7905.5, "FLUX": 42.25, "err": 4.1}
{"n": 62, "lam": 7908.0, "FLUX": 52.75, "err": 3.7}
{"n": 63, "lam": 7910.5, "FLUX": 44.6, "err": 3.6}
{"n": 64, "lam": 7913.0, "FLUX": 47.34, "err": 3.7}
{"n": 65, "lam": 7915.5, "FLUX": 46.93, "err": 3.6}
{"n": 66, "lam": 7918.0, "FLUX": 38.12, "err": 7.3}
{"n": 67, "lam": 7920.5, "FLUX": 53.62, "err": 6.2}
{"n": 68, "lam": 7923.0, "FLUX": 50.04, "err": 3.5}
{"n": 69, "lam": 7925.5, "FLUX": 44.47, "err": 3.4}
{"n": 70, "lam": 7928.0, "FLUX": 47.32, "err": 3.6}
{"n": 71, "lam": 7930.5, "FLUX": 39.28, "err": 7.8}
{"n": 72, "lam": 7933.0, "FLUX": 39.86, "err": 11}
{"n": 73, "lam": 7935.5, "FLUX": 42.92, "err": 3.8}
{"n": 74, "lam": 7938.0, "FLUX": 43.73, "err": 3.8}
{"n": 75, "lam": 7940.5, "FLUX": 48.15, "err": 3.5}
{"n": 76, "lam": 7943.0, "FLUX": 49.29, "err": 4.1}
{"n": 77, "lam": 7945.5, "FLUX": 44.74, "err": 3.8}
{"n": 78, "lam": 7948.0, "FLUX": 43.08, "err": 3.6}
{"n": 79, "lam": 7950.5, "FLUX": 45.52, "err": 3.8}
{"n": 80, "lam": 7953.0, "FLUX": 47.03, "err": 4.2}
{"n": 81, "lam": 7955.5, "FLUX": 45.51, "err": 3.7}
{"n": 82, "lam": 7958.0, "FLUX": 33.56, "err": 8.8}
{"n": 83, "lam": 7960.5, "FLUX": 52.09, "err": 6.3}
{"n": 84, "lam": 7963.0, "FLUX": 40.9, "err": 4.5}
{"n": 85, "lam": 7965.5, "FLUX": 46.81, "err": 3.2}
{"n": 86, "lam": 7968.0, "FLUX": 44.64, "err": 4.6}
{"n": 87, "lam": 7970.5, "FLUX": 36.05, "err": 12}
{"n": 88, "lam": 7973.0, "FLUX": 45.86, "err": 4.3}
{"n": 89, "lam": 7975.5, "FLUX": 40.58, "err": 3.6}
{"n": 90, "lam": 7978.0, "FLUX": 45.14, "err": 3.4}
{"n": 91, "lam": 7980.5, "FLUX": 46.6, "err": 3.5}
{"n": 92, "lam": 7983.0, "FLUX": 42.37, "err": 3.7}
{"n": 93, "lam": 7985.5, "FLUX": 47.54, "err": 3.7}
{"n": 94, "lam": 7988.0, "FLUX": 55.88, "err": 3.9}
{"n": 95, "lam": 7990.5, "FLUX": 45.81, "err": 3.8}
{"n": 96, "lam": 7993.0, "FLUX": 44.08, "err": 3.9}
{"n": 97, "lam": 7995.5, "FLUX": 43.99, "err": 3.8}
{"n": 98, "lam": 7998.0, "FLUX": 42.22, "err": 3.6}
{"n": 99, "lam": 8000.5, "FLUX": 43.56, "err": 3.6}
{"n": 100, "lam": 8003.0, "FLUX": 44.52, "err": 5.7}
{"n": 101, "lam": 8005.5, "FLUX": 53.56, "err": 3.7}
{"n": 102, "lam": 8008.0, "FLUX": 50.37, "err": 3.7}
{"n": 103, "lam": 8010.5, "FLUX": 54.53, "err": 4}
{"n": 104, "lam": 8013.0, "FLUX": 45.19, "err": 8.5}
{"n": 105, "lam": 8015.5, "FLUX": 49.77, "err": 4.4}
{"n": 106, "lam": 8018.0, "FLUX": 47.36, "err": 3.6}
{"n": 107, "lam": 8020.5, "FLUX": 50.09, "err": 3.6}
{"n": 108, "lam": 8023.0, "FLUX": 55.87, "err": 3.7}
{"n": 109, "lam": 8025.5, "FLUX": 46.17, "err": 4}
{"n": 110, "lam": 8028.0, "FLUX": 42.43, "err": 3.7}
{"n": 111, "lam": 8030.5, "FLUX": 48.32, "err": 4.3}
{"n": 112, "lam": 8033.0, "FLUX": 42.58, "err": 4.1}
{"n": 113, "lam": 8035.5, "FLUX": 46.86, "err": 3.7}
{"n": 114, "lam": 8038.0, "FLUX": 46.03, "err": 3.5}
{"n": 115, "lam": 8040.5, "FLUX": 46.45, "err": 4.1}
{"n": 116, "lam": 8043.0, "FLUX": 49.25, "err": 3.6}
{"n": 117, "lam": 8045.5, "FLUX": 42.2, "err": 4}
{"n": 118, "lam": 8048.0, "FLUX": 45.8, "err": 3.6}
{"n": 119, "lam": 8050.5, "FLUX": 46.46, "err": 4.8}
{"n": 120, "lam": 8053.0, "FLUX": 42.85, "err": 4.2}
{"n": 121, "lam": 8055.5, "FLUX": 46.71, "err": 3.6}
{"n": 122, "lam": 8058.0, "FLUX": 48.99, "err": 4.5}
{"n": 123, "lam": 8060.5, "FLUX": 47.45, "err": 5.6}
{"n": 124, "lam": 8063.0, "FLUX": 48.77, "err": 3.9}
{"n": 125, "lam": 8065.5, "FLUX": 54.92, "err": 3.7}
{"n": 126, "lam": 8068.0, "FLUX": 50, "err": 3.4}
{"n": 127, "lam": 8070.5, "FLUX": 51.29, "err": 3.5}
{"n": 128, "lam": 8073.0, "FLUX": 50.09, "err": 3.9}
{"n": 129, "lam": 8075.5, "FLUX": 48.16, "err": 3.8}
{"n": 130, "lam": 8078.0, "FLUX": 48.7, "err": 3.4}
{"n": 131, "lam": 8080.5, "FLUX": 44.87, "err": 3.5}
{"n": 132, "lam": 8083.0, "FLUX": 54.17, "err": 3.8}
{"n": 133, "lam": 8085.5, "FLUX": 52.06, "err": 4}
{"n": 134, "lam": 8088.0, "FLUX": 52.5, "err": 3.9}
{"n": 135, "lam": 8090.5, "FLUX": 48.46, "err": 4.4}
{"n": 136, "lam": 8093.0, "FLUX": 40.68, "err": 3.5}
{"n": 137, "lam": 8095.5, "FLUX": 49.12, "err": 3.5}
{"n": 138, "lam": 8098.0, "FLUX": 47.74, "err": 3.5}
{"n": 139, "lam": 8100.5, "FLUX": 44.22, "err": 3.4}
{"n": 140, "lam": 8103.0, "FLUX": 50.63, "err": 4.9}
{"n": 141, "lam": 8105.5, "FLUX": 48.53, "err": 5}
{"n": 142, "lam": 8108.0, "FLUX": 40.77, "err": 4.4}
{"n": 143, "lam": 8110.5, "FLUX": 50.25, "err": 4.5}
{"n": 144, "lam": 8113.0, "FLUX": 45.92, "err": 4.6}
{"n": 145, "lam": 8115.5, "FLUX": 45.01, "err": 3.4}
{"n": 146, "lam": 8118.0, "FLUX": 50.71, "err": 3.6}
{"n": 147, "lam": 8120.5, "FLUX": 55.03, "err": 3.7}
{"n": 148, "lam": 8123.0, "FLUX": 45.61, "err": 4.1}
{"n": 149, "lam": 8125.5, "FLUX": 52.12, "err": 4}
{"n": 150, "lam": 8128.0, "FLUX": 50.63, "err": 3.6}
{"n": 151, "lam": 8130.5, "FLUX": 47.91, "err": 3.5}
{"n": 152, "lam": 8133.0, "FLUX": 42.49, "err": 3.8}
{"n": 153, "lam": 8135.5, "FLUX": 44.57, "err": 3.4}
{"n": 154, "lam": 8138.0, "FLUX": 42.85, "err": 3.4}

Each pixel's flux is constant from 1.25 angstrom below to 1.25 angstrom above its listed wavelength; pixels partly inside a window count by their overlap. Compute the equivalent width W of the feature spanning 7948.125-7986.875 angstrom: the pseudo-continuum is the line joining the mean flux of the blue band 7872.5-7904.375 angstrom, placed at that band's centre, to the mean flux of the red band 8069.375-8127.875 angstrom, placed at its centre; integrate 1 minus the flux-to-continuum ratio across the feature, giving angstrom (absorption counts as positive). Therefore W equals 2.92 angstrom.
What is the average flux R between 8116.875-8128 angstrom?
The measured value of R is 50.8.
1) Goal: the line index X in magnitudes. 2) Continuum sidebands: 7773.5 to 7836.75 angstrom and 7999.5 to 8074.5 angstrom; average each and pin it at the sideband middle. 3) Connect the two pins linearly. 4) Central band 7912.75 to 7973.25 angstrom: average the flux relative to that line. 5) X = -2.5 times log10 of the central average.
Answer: 0.08 mag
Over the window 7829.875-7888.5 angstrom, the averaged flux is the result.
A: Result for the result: 49.6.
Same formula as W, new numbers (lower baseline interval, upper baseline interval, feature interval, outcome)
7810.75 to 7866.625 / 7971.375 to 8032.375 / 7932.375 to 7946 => 0.8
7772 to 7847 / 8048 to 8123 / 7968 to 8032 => 2.1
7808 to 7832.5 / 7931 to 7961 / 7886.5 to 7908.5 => 0.2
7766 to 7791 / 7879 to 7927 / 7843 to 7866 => -1.5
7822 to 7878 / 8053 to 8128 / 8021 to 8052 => 1.6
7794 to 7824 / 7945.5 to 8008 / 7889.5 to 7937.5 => 0.8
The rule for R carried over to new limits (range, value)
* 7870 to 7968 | 45.9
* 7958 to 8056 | 46.2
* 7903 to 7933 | 45.9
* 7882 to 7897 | 49.6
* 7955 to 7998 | 44.5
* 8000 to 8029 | 48.8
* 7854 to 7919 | 48.4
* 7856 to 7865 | 50.1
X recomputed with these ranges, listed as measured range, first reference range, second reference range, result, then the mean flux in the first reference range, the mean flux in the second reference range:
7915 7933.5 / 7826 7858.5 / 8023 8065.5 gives 0.058 mag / 48.2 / 46.6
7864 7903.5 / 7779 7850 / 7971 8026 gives -0.029 mag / 48.1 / 47.2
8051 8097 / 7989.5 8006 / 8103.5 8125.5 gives -0.041 mag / 45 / 48.1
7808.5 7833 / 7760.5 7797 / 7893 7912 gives -0.085 mag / 47.4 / 45.5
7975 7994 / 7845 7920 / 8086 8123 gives 0.045 mag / 48.5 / 47.8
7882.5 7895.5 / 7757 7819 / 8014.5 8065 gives -0.064 mag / 46.8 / 47.1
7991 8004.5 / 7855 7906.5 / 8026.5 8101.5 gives 0.097 mag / 48.9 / 47.6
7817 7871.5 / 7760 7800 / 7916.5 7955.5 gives -0.093 mag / 47.2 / 45.2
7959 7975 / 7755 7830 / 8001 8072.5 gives 0.090 mag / 47.5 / 48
